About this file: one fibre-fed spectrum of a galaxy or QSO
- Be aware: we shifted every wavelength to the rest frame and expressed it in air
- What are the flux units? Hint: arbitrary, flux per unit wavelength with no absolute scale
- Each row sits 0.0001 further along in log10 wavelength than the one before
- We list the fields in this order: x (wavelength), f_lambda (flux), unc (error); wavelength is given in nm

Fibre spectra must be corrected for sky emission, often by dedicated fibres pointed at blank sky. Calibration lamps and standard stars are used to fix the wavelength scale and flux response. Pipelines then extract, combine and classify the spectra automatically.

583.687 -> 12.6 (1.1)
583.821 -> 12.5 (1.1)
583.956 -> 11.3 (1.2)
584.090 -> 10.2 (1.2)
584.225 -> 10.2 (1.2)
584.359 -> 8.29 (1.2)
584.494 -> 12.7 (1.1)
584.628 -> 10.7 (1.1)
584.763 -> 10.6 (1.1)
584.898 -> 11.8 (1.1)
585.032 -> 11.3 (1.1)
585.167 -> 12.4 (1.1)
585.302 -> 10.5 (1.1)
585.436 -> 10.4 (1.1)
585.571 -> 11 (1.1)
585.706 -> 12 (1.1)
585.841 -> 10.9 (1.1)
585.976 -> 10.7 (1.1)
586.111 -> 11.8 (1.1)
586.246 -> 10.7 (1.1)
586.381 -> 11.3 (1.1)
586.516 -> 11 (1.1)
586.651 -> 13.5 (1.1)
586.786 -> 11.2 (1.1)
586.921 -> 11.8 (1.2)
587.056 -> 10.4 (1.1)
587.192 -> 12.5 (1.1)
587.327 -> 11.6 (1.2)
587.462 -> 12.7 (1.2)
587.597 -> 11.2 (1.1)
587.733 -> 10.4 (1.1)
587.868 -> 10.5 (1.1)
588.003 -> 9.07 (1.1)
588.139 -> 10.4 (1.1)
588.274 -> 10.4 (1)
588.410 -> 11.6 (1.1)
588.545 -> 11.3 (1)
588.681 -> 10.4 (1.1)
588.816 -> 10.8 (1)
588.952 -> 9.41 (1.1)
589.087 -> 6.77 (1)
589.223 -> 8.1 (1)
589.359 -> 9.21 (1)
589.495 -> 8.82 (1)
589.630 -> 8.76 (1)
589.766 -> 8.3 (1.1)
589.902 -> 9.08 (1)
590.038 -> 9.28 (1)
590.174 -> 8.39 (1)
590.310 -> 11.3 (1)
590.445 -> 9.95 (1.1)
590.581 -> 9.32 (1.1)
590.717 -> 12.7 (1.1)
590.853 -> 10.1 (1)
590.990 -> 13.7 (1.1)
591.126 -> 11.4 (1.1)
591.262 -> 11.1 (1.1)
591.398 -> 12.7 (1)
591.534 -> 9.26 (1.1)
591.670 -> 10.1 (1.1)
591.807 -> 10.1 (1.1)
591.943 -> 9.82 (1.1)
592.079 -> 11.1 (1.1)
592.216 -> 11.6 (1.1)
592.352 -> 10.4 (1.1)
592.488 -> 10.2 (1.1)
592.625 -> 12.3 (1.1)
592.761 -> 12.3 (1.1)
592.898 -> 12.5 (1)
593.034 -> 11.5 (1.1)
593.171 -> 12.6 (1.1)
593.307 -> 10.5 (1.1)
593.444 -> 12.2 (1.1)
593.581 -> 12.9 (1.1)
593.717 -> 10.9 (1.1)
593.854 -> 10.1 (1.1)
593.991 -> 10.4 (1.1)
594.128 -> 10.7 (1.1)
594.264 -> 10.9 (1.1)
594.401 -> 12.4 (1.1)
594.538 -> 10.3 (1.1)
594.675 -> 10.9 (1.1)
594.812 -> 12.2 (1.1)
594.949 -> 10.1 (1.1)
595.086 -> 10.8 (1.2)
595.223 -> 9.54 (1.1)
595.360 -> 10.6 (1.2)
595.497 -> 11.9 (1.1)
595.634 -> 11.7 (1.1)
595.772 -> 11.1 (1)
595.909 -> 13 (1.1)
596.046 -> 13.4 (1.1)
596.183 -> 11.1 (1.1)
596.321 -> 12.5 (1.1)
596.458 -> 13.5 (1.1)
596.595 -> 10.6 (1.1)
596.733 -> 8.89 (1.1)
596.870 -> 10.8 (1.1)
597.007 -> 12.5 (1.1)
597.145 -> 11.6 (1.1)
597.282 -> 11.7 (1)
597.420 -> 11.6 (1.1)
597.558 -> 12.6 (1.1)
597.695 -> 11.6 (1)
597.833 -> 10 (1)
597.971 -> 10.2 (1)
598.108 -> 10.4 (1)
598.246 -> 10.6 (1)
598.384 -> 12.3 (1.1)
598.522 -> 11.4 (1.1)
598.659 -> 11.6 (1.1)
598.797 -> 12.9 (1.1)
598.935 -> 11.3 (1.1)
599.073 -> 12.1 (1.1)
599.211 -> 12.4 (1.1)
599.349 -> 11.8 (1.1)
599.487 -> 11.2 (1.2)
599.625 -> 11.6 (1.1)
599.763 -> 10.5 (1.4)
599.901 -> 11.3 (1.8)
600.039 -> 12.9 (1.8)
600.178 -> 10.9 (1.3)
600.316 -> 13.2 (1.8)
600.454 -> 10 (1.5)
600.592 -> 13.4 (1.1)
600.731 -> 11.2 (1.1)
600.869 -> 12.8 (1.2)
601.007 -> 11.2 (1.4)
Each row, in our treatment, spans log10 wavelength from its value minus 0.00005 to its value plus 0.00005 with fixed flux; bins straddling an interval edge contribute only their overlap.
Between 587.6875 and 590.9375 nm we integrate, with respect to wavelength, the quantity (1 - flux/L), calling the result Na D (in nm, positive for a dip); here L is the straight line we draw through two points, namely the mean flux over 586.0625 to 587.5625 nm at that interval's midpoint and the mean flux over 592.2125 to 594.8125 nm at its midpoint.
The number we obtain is 0.50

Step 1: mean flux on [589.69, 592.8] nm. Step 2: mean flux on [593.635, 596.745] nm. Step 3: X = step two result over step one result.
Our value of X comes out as 1.1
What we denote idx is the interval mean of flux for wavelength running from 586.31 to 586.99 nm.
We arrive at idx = 11.8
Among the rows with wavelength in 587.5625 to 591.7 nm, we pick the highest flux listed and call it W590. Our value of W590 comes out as 13.7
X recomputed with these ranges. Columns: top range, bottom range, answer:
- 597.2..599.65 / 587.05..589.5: 1.12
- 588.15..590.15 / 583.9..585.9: 0.86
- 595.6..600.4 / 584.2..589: 1.05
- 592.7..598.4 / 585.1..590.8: 1.08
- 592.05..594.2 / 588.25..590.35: 1.21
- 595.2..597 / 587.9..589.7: 1.20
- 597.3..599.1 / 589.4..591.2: 1.13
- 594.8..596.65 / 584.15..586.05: 1.05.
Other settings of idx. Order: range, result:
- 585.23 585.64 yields 10.7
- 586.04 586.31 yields 11.2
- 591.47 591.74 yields 9.67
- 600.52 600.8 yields 12.3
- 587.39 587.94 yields 11.2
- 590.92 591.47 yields 12.2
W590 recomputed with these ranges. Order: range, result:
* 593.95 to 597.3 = 13.5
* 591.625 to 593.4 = 12.6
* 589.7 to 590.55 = 11.3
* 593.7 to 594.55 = 12.4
